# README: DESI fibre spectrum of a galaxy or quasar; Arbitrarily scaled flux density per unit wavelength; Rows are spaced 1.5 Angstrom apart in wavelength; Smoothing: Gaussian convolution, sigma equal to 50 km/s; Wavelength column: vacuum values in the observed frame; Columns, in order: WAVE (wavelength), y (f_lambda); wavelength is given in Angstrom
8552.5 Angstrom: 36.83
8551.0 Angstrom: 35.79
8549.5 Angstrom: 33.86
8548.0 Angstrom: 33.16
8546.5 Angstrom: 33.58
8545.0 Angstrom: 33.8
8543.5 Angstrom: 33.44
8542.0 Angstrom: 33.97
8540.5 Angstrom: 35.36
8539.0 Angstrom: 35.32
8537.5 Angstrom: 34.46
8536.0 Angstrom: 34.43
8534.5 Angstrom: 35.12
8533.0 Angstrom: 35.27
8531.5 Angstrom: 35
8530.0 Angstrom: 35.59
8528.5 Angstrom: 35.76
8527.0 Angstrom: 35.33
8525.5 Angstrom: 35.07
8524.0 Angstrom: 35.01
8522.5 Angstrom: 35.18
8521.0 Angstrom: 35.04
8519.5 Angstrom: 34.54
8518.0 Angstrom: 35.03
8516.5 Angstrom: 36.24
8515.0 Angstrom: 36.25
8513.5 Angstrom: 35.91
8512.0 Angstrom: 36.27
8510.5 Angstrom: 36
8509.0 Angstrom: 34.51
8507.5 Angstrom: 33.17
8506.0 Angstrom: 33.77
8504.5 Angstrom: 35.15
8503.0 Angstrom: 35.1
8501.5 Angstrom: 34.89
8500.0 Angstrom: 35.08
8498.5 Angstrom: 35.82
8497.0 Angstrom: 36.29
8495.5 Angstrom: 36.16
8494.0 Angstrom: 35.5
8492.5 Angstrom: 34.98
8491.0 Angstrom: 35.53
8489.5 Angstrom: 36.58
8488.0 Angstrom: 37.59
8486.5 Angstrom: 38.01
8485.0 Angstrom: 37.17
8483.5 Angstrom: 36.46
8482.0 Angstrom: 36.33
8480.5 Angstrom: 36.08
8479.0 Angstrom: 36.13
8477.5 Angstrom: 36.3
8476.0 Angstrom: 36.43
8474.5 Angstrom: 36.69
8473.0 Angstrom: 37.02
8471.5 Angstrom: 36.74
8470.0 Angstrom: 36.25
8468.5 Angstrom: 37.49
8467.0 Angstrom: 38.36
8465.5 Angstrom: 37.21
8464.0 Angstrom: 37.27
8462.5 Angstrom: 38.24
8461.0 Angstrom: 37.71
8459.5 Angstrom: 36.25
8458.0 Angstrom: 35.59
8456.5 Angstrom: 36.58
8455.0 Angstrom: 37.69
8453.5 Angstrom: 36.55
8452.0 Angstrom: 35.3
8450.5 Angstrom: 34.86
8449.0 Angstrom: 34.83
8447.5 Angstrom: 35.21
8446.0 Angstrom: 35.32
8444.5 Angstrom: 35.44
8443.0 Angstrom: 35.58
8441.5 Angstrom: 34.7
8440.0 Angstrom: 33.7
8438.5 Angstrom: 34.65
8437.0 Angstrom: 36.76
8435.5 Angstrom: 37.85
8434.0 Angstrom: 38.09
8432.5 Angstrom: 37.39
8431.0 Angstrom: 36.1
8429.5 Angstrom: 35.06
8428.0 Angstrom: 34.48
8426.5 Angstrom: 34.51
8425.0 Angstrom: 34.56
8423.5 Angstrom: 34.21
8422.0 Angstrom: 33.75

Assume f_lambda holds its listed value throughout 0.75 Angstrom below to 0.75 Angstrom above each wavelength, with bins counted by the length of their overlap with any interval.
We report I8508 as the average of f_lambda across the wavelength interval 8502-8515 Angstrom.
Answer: 35.1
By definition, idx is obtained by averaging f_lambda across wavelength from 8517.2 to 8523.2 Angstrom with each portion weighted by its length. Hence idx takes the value 35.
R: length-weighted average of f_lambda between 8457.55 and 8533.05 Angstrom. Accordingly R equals 36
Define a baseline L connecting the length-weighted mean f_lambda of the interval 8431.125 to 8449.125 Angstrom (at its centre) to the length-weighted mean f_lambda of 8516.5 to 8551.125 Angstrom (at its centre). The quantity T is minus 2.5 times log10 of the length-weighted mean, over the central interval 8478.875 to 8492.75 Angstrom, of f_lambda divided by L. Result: -0.038 mag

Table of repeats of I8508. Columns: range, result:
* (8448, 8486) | 36.6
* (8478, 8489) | 36.8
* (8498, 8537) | 35.2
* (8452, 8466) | 36.9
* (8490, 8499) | 35.7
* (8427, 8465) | 36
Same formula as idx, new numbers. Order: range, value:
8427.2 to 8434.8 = 36.2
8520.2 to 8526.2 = 35.1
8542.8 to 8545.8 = 33.6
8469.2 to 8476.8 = 36.6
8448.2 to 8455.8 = 35.8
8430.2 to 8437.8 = 37.2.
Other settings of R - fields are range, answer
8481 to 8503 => 36.1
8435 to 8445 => 35.5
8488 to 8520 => 35.4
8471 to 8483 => 36.5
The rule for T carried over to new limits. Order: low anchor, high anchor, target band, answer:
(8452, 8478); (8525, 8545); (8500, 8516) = 0.02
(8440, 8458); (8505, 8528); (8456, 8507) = -0.03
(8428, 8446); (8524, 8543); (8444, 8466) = -0.02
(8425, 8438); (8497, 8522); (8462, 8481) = -0.04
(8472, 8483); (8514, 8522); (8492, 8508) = 0.02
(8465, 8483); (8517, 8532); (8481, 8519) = 0.01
